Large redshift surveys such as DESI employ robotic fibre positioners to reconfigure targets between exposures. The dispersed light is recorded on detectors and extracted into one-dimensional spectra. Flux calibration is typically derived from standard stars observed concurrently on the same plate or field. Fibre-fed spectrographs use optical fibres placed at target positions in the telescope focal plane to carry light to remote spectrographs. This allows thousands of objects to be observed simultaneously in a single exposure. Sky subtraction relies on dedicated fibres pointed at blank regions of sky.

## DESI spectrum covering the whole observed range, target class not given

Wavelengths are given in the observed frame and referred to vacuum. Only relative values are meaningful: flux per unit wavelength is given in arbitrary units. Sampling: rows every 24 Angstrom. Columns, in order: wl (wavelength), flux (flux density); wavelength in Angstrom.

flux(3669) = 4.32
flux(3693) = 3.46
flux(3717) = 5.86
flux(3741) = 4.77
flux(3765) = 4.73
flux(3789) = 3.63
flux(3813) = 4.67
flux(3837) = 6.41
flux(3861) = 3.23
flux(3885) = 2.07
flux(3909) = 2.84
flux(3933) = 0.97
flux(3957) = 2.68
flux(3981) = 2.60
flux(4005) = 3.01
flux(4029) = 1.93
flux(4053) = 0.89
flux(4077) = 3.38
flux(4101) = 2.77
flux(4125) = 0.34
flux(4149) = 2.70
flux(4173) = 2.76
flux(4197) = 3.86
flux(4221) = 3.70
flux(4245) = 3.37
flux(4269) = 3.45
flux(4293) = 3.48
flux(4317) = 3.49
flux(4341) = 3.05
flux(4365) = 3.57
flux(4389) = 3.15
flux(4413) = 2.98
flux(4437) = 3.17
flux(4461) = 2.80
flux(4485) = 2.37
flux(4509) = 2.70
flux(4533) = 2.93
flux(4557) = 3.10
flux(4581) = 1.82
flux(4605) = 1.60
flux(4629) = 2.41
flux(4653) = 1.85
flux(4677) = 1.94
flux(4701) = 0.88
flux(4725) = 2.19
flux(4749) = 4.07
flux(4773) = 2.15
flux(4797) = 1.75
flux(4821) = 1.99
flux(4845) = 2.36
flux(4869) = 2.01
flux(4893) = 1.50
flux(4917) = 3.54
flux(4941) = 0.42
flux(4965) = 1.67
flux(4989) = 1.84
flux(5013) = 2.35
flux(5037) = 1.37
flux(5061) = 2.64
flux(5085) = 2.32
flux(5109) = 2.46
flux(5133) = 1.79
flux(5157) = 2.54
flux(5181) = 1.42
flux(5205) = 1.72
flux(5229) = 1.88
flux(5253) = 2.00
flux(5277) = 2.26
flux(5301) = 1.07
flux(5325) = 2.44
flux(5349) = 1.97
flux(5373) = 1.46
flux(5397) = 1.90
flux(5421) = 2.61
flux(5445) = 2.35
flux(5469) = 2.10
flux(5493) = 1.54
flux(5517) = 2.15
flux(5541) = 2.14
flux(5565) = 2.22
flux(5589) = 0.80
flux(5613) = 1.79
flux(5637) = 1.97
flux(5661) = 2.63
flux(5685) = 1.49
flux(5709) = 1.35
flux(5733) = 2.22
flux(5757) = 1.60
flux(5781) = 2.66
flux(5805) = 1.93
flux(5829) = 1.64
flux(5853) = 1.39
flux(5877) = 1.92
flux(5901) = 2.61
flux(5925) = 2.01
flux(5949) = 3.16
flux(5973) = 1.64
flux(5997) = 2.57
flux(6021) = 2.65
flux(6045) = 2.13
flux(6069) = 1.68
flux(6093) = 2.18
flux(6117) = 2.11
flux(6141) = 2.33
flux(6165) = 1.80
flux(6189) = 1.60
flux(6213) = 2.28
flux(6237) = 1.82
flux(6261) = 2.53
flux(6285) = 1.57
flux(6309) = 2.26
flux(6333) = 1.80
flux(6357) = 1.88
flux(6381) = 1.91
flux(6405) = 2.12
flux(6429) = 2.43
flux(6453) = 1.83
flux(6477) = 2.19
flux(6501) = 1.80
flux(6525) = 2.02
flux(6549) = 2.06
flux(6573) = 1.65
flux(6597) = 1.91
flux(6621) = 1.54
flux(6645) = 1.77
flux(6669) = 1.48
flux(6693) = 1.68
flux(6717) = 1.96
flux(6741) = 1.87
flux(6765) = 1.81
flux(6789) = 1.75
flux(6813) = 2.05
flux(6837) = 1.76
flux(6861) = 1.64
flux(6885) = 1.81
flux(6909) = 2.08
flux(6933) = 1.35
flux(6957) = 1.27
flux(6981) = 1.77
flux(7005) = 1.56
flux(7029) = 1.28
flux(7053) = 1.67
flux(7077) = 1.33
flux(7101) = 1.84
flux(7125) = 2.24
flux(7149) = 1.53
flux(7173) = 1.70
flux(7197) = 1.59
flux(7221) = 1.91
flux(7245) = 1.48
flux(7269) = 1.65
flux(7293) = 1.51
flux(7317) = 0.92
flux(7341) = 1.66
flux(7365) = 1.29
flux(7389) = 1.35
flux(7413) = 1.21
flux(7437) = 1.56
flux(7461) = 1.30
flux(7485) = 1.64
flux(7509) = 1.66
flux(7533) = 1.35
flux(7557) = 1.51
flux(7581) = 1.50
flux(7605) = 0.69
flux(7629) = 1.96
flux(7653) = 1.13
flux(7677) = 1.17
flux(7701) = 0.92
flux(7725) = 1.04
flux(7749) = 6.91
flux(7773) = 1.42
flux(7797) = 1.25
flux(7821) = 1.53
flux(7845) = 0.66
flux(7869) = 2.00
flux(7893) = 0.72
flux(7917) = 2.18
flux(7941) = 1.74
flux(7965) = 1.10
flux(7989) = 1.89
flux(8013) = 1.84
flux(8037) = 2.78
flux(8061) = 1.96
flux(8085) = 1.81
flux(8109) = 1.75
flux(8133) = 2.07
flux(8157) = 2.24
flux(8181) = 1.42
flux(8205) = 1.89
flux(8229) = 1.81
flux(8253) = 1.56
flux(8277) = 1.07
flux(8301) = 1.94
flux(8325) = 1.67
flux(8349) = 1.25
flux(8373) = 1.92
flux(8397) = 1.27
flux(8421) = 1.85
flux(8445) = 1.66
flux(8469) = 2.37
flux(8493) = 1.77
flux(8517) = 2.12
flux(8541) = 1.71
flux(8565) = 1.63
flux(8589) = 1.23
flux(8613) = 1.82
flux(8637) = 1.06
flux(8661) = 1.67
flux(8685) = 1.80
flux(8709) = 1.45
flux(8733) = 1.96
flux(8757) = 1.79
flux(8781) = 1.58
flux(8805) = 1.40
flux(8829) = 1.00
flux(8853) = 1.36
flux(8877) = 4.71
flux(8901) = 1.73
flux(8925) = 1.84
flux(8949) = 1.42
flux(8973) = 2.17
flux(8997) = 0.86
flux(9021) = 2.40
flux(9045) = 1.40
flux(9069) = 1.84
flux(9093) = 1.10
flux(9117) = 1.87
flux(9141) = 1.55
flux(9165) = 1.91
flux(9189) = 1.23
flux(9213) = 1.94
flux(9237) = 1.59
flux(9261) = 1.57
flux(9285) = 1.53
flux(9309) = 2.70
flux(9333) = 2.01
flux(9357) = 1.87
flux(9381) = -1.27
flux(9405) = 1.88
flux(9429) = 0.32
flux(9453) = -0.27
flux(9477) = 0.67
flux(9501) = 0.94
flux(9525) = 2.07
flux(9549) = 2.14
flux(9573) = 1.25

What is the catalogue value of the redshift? 1.08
